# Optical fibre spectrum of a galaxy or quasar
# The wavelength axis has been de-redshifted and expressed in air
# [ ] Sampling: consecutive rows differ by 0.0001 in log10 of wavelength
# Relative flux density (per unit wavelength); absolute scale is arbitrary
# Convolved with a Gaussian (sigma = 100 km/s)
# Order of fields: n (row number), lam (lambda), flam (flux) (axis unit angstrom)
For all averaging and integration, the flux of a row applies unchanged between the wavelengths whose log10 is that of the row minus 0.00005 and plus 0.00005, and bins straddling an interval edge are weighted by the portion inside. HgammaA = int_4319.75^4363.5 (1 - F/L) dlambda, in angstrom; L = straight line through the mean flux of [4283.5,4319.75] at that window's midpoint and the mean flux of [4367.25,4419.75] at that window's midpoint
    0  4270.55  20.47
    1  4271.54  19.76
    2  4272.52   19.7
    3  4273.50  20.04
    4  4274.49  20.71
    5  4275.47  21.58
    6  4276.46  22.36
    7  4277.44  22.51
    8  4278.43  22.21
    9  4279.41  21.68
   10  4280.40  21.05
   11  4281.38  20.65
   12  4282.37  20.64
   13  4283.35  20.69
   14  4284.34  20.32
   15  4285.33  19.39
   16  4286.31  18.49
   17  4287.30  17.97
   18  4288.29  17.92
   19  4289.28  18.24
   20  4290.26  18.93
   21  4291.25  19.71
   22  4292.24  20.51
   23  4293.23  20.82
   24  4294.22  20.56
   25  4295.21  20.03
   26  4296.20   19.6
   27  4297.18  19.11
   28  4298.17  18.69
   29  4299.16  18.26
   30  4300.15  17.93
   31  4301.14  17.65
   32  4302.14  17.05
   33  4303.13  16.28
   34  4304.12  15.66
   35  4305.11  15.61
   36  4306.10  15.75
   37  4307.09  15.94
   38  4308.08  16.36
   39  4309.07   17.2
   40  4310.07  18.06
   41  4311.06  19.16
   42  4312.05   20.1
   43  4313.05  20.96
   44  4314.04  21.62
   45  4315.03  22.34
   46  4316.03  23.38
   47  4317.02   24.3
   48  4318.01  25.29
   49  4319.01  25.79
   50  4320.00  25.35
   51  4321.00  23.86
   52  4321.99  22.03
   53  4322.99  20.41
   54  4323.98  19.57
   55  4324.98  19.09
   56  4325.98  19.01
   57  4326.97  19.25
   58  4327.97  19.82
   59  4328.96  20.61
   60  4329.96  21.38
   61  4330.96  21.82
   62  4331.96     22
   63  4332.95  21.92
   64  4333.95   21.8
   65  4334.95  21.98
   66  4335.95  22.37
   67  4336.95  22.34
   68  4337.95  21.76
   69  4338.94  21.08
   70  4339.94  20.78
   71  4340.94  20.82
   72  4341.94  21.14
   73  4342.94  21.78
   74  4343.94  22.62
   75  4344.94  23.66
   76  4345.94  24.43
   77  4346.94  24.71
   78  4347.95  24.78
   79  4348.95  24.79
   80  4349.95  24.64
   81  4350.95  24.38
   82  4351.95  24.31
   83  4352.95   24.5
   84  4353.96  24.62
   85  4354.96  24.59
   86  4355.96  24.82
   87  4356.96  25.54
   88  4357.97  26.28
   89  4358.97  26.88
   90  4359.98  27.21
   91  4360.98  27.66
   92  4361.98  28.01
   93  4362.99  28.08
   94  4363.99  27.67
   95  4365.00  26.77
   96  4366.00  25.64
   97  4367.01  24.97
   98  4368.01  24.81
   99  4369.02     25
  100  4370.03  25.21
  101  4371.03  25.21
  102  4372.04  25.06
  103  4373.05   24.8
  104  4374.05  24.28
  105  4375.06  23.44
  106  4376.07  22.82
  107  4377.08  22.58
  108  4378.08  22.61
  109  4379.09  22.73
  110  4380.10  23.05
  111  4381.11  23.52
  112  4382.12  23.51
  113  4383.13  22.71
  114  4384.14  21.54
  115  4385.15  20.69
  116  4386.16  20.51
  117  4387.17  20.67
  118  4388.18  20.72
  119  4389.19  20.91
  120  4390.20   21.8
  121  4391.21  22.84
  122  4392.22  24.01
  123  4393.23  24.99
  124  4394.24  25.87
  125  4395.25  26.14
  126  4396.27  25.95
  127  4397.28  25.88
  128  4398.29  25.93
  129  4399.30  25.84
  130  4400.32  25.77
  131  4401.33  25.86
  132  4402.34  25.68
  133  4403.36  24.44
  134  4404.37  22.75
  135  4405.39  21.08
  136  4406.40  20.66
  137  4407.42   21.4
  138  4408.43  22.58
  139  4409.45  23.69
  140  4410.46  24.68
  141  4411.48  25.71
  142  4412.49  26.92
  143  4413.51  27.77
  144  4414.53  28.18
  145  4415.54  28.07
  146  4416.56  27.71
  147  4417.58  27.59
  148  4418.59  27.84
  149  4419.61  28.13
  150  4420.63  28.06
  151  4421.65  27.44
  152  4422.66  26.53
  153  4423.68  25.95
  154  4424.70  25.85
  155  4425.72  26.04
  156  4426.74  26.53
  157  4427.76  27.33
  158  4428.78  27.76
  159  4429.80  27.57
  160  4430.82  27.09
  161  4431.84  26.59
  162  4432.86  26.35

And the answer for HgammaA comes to -3.3 angstrom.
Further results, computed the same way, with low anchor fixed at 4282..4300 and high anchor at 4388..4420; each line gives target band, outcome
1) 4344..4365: -2.8 angstrom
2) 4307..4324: -0.6 angstrom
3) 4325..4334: 0.3 angstrom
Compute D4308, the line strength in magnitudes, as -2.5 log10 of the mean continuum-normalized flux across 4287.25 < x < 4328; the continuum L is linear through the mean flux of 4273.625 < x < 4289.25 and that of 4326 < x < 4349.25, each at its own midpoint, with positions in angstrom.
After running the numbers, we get 0.08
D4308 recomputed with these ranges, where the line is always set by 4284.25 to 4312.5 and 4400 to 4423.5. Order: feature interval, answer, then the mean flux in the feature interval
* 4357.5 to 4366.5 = -0.21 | 27.2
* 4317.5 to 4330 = -0.09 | 21.7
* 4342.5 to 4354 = -0.12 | 24.1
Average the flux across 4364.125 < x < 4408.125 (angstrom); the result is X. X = 23.8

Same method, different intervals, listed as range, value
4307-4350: 21.7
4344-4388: 24.5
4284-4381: 22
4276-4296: 20.2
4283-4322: 19.6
